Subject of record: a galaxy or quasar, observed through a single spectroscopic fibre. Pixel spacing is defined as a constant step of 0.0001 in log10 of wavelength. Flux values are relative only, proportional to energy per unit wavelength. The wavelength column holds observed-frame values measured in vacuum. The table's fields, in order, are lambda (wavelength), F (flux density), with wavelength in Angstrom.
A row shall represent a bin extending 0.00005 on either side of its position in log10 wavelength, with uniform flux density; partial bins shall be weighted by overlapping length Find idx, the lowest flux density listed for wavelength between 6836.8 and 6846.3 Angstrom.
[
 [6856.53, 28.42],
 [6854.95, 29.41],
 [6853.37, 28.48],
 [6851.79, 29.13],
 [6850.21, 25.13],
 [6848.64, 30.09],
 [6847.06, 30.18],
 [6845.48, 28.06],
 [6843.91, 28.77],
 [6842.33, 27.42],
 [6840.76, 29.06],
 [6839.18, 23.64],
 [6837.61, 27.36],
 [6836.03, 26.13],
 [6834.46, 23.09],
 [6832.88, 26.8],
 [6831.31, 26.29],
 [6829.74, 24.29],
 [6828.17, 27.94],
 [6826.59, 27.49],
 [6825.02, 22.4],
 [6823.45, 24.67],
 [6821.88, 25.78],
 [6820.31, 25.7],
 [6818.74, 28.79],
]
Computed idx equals 23.64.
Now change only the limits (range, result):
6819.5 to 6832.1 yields 22.4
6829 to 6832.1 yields 24.29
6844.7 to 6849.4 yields 28.06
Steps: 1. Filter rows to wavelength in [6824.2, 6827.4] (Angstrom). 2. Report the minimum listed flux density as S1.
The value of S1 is 22.4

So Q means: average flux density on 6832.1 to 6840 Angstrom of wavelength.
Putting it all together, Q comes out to 25.4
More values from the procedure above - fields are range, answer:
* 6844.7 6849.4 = 29.4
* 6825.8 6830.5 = 26.6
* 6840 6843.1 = 28.3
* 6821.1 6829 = 25.6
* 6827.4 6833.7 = 26.3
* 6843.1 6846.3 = 28.4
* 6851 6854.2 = 28.8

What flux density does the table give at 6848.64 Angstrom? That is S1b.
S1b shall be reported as 30.09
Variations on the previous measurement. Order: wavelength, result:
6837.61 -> 27.36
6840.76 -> 29.06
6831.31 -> 26.29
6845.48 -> 28.06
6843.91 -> 28.77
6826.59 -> 27.49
